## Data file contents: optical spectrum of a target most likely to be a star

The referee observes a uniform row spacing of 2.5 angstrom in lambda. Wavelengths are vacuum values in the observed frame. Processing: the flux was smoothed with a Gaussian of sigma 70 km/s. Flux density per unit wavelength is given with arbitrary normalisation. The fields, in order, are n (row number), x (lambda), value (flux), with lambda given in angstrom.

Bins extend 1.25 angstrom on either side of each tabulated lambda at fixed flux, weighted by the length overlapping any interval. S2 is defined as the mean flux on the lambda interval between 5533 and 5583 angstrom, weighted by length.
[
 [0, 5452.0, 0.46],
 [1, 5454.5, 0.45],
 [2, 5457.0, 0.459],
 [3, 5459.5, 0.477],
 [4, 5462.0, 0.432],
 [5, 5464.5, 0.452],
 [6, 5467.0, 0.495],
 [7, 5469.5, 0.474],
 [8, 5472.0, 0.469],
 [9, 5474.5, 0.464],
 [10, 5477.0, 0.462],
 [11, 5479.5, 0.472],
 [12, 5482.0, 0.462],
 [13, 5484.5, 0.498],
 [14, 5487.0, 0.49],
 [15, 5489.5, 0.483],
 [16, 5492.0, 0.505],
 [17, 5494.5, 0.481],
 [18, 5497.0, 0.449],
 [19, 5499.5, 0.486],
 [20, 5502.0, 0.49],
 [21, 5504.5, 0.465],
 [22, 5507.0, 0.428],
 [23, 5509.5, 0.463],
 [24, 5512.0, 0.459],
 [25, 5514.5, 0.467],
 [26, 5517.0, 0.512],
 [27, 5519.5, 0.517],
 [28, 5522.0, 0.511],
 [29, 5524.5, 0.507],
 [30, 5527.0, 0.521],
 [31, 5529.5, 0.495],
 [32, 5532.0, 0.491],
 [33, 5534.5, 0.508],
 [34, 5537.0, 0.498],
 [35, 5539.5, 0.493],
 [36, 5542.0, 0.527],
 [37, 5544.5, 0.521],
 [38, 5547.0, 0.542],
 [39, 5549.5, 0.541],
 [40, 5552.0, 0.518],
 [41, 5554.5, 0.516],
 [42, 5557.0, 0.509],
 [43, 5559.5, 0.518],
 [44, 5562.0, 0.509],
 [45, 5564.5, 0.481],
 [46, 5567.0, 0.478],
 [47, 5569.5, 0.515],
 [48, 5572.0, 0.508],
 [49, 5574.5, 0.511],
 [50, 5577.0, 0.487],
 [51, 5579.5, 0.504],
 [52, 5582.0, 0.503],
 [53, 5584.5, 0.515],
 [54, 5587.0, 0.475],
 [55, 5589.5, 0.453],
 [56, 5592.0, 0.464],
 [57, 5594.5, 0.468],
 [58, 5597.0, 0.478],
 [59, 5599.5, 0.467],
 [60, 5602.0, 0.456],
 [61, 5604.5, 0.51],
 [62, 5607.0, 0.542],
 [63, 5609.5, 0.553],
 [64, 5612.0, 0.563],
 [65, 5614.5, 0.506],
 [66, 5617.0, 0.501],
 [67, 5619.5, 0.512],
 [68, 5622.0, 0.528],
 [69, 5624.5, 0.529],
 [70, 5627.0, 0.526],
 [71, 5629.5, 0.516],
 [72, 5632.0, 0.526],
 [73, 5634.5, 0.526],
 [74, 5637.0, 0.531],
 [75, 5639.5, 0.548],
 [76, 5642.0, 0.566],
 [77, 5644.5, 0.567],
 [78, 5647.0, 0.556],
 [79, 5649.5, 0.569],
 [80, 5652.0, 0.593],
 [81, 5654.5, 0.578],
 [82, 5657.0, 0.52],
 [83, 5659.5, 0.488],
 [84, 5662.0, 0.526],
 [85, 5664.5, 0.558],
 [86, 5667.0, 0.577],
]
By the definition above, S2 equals 0.509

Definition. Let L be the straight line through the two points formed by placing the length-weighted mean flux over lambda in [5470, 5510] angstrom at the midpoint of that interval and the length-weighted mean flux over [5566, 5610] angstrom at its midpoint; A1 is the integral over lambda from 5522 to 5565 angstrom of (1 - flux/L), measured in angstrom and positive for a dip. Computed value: -2.5 angstrom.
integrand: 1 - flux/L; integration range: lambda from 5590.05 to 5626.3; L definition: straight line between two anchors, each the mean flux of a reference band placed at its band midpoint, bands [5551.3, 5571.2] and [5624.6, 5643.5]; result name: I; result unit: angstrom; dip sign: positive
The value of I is 1.3 angstrom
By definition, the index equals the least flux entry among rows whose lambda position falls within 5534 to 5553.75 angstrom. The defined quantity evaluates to 0.493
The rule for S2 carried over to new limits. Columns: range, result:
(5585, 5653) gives 0.519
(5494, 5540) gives 0.486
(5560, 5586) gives 0.501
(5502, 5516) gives 0.46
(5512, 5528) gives 0.502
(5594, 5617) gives 0.506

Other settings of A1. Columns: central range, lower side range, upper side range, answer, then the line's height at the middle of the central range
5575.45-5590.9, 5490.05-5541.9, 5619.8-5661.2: 0.8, 0.517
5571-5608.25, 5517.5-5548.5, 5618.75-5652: 2.7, 0.528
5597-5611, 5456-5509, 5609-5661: 0.5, 0.524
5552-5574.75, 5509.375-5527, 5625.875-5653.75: 0.4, 0.515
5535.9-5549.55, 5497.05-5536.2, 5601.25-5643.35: -0.6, 0.497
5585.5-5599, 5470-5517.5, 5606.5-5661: 1.3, 0.519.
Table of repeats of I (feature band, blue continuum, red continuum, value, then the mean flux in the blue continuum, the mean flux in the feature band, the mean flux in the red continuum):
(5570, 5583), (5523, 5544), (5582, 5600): -0.52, 0.506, 0.503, 0.477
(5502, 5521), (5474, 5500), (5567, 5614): 0.31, 0.478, 0.475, 0.498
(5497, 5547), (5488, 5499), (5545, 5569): 0.23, 0.48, 0.493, 0.513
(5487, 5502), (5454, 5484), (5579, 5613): -0.35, 0.465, 0.482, 0.496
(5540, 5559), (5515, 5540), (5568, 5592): -0.87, 0.505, 0.523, 0.495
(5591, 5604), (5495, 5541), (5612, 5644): 1.20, 0.487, 0.469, 0.529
